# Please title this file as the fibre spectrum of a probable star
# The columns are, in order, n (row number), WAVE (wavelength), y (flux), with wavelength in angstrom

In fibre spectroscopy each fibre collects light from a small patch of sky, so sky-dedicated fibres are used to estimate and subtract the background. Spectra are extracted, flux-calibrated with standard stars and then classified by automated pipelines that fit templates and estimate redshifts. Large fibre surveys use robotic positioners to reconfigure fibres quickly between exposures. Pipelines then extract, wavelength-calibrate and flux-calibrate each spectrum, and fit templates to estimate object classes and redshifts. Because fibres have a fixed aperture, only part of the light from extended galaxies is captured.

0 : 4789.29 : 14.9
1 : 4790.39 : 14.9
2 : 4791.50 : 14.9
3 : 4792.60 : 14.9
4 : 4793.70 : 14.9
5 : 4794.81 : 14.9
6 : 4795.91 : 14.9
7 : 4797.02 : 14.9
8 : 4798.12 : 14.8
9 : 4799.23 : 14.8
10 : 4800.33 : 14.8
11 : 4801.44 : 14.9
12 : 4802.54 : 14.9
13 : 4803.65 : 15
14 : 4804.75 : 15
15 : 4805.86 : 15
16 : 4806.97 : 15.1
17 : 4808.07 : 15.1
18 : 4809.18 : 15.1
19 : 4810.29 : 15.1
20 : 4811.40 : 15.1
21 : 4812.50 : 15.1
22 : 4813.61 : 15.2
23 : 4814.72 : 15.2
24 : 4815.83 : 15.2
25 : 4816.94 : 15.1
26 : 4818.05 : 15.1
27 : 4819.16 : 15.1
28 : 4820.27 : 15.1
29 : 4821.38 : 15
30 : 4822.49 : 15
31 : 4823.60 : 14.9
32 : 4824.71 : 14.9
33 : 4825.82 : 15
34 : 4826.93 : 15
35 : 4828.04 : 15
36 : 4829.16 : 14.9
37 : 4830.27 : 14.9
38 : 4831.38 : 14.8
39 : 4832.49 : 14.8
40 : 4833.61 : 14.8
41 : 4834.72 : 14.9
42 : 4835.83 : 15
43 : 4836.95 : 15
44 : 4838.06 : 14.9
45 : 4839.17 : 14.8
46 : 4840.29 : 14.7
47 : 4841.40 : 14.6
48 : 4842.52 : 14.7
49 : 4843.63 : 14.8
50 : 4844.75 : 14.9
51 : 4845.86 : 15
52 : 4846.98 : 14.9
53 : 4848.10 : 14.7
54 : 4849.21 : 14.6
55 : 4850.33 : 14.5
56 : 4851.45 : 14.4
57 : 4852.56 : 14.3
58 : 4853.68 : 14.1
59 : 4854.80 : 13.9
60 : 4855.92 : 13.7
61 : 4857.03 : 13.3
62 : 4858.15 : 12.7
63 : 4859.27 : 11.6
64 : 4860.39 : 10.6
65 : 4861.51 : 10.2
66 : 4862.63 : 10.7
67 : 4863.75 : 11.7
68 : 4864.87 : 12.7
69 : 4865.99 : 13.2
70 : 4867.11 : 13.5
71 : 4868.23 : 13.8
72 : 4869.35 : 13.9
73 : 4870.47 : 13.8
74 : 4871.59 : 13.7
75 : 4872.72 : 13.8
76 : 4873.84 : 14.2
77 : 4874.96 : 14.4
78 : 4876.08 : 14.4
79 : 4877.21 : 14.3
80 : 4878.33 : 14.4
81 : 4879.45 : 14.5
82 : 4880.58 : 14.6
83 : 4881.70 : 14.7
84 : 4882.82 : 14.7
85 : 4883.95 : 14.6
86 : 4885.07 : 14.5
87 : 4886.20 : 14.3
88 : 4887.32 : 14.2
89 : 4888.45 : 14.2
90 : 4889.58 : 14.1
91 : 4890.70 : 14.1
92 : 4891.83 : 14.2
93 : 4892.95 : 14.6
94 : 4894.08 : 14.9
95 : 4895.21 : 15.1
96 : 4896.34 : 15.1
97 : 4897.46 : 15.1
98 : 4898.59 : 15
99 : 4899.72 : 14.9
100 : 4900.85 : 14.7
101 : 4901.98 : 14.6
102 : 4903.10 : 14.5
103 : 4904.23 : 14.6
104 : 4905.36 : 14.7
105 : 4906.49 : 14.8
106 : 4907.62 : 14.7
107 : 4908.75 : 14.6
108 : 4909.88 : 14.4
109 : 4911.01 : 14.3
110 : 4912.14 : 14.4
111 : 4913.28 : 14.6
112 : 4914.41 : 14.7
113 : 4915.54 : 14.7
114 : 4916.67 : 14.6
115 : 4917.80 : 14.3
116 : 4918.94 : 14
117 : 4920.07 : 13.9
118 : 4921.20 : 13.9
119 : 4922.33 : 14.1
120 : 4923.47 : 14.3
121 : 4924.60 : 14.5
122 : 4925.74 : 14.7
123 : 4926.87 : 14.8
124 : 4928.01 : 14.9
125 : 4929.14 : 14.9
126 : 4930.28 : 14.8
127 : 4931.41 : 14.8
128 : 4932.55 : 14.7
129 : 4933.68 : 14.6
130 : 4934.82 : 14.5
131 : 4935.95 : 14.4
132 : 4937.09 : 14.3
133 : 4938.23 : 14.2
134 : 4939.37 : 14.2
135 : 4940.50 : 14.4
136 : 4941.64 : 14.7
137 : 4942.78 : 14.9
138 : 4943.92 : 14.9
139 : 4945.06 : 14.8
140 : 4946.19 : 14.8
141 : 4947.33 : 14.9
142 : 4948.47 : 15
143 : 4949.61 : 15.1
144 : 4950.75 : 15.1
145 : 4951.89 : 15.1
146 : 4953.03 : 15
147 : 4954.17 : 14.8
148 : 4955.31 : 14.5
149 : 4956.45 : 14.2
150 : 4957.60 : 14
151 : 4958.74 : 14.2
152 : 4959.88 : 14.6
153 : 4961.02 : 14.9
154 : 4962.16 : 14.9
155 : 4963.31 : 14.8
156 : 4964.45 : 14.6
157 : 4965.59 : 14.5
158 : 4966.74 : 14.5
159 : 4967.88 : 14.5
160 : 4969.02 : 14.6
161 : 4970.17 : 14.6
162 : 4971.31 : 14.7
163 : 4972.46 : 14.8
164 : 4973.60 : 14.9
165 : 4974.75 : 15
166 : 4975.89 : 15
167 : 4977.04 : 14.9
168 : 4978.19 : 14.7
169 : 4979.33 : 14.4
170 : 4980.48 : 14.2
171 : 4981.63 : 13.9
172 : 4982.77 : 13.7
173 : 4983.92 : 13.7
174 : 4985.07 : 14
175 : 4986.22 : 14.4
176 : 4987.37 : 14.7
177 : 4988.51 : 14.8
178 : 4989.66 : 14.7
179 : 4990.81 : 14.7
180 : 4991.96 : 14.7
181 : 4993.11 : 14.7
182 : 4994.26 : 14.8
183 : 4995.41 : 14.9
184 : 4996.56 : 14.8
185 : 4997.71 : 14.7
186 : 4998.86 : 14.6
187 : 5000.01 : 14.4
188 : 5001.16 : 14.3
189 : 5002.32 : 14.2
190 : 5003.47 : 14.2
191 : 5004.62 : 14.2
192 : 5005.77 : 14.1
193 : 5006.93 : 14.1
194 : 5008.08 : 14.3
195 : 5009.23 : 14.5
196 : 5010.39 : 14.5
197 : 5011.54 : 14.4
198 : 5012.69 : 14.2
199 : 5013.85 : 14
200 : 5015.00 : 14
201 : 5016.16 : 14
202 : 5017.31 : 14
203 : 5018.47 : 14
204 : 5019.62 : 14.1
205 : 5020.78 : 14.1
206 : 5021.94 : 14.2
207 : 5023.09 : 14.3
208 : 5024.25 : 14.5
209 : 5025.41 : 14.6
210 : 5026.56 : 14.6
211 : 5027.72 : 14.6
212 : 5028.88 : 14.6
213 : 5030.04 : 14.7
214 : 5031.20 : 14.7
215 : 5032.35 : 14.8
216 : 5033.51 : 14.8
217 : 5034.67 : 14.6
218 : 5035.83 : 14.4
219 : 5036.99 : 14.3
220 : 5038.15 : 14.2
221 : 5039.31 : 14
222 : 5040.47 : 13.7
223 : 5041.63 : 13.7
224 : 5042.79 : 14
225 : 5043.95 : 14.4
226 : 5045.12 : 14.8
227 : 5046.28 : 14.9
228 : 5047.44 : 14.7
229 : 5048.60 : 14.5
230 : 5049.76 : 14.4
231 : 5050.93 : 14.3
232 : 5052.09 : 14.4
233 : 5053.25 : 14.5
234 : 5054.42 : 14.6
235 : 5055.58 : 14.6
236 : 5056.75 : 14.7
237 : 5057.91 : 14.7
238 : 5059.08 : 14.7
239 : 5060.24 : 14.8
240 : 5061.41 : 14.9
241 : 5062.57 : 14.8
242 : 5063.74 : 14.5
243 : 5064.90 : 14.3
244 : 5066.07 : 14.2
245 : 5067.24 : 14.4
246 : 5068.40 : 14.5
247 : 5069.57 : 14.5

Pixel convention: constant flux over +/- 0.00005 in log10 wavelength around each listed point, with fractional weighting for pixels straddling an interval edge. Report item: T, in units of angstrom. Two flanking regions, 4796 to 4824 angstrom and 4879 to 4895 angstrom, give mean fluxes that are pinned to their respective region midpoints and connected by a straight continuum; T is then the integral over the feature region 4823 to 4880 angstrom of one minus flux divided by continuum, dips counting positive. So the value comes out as 2.6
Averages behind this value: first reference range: 15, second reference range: 14.5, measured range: 14.1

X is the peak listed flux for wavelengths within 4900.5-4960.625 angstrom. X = 15.1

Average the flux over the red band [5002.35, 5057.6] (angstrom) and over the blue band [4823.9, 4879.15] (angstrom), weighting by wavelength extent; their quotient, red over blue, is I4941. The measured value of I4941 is 1.0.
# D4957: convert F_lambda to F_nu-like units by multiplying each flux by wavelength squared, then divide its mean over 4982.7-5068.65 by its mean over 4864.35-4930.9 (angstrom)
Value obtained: 1.1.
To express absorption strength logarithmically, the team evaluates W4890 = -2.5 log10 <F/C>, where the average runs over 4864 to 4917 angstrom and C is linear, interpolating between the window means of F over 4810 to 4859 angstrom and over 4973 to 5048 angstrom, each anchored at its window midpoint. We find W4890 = 0.018 mag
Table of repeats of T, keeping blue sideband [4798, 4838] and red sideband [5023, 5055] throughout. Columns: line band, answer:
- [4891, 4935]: 0.47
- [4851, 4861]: 1.18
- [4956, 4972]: 0.10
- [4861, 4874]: 1.72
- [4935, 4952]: -0.02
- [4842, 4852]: 0.13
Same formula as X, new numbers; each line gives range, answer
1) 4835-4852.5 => 15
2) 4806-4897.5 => 15.2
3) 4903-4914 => 14.8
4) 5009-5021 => 14.5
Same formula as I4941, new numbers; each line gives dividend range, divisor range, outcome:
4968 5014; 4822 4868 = 1.03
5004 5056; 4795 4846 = 0.96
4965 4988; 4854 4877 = 1.11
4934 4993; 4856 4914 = 1.04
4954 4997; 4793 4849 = 0.97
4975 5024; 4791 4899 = 1.00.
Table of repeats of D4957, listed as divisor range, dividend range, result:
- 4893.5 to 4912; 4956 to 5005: 1.02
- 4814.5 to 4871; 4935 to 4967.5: 1.08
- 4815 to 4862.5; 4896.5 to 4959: 1.05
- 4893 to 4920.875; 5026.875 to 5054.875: 1.04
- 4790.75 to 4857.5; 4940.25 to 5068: 1.05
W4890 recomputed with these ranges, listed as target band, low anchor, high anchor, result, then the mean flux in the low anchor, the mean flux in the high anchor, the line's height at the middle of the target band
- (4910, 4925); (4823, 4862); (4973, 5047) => 0.00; 14.3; 14.4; 14.3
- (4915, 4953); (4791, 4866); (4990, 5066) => -0.01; 14.5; 14.4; 14.4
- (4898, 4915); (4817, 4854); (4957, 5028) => 0.00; 14.8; 14.4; 14.7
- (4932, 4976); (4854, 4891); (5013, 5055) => -0.05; 13.5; 14.4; 14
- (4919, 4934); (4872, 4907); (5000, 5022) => -0.01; 14.5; 14.2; 14.4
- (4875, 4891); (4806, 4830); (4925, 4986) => 0.03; 15.1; 14.6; 14.8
